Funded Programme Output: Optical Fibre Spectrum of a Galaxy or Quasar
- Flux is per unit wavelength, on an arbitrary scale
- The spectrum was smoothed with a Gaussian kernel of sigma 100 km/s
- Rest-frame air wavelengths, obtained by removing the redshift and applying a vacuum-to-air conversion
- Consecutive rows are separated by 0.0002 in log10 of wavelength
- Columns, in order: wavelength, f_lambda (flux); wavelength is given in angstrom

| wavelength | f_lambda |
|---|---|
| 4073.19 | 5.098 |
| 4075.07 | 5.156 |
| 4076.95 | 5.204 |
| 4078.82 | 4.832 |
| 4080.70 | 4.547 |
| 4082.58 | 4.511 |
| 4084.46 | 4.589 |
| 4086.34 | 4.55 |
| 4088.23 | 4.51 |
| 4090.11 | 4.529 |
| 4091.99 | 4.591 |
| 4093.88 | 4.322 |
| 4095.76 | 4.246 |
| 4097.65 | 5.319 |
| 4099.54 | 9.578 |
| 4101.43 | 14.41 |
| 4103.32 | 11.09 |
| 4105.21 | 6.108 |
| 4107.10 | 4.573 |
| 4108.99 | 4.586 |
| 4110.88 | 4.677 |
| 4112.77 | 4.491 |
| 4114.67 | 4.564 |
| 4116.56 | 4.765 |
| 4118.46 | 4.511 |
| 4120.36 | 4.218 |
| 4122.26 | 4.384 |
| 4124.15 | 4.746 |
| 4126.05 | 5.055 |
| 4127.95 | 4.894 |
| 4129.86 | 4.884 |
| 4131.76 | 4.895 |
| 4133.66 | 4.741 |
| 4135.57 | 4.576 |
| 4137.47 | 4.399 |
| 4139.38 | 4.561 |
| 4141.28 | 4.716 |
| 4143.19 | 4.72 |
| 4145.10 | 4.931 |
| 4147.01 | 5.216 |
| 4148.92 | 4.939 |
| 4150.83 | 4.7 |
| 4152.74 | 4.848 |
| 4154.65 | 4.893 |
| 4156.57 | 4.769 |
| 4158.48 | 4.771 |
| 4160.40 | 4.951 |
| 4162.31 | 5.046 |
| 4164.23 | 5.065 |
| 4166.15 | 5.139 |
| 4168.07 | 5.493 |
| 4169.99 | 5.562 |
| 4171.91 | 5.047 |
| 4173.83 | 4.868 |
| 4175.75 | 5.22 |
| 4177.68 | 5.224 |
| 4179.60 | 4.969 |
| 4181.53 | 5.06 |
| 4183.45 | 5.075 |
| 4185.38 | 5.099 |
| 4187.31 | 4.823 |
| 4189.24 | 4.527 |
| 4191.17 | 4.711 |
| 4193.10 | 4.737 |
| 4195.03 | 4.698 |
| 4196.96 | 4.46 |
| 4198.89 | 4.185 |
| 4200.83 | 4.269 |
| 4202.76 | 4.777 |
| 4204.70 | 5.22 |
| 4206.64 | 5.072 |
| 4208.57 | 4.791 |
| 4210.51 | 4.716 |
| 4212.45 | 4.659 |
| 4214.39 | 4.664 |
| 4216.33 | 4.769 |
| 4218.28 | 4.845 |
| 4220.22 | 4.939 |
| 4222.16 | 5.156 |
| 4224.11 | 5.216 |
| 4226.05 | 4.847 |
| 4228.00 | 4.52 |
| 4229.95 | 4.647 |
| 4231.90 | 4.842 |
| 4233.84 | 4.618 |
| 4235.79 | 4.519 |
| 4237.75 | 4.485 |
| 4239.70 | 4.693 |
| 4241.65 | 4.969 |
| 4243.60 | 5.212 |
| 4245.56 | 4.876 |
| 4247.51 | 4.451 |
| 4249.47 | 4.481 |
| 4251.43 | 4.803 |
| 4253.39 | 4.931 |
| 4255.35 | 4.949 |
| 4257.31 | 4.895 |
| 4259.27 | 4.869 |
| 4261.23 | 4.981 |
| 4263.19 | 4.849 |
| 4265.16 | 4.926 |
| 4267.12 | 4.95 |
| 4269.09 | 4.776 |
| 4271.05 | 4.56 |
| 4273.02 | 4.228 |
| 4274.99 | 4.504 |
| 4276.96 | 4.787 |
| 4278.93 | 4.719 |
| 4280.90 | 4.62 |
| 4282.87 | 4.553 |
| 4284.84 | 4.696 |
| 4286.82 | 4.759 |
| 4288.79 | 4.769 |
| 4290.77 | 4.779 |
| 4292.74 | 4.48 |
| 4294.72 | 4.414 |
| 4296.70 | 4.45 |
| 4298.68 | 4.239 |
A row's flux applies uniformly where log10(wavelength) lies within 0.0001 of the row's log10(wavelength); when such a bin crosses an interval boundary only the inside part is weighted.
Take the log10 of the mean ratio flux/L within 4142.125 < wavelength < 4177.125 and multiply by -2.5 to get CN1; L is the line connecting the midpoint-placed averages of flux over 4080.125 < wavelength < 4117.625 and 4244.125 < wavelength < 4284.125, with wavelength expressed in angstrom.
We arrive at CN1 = 0.07 mag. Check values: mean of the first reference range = 5.74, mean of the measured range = 5.01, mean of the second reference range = 4.74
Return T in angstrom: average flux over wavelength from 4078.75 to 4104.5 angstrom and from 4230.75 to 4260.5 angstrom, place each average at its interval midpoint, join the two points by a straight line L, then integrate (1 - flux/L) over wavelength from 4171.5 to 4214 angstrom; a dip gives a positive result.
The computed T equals 3.47 angstrom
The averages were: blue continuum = 6.16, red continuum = 4.77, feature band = 4.82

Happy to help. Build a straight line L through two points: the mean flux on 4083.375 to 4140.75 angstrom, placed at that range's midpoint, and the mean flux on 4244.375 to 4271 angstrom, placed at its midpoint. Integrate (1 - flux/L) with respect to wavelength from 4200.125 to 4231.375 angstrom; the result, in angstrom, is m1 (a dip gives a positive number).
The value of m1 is 0.96 angstrom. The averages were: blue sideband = 5.37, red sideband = 4.82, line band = 4.82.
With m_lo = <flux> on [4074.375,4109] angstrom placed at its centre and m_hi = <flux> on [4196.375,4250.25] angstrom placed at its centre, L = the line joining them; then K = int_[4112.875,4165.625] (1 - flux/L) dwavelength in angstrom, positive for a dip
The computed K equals 6.8 angstrom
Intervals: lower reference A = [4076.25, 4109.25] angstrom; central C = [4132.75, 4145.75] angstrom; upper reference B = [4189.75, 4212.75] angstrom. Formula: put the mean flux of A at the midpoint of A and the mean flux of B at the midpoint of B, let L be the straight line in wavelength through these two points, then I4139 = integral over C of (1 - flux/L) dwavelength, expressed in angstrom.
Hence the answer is 1.78 angstrom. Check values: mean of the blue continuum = 5.93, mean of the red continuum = 4.69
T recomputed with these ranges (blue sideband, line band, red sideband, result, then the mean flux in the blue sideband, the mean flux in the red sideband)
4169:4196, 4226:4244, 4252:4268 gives 0.8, 4.97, 4.92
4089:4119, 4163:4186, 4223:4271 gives 1.2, 6.03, 4.8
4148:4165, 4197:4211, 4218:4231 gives 0.5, 4.89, 4.88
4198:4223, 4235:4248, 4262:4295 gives -0.1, 4.77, 4.68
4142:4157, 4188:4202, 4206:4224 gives 1.0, 4.88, 4.86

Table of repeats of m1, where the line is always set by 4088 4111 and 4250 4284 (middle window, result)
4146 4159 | 2.30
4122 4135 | 2.86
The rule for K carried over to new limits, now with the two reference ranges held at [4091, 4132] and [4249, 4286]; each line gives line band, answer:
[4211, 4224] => 0.5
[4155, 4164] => 0.8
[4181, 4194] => 0.9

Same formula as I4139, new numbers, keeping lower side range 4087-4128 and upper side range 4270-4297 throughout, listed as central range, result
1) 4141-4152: 1.09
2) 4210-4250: 1.19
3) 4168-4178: 0.09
